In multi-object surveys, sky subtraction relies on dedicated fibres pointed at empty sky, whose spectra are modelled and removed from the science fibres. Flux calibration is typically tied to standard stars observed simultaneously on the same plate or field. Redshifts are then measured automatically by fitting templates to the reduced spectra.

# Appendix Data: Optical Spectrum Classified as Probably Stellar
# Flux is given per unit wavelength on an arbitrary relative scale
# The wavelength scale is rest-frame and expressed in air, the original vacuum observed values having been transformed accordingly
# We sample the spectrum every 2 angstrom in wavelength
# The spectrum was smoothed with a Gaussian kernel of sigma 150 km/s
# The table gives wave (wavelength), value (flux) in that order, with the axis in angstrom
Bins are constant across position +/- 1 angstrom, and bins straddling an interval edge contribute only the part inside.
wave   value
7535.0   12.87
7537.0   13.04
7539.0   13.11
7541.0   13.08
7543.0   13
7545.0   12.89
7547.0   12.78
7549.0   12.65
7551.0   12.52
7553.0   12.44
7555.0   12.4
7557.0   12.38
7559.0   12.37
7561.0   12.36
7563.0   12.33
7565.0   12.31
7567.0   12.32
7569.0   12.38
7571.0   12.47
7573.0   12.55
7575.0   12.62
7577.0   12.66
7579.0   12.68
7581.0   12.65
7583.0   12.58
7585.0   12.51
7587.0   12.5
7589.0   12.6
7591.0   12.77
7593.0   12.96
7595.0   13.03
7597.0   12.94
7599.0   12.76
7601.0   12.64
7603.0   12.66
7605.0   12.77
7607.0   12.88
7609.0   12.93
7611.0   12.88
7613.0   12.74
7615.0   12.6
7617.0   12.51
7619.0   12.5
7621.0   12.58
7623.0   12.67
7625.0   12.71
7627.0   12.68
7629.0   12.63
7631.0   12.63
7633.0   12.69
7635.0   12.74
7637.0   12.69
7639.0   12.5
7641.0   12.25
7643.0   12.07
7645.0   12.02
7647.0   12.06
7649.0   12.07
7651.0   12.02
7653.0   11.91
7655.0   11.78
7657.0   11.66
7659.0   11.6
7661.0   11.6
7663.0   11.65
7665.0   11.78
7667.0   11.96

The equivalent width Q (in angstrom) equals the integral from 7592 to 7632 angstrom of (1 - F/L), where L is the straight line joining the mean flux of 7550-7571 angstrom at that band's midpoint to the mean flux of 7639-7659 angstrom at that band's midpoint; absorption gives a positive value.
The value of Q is -1.9 angstrom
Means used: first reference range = 12.4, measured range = 12.7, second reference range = 12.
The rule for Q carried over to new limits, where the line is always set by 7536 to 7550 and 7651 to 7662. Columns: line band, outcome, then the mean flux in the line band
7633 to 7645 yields -0.51 angstrom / 12.4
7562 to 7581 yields 0.22 angstrom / 12.5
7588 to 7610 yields -0.83 angstrom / 12.8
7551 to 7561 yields 0.31 angstrom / 12.4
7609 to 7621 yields -0.48 angstrom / 12.7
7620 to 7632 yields -0.59 angstrom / 12.7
